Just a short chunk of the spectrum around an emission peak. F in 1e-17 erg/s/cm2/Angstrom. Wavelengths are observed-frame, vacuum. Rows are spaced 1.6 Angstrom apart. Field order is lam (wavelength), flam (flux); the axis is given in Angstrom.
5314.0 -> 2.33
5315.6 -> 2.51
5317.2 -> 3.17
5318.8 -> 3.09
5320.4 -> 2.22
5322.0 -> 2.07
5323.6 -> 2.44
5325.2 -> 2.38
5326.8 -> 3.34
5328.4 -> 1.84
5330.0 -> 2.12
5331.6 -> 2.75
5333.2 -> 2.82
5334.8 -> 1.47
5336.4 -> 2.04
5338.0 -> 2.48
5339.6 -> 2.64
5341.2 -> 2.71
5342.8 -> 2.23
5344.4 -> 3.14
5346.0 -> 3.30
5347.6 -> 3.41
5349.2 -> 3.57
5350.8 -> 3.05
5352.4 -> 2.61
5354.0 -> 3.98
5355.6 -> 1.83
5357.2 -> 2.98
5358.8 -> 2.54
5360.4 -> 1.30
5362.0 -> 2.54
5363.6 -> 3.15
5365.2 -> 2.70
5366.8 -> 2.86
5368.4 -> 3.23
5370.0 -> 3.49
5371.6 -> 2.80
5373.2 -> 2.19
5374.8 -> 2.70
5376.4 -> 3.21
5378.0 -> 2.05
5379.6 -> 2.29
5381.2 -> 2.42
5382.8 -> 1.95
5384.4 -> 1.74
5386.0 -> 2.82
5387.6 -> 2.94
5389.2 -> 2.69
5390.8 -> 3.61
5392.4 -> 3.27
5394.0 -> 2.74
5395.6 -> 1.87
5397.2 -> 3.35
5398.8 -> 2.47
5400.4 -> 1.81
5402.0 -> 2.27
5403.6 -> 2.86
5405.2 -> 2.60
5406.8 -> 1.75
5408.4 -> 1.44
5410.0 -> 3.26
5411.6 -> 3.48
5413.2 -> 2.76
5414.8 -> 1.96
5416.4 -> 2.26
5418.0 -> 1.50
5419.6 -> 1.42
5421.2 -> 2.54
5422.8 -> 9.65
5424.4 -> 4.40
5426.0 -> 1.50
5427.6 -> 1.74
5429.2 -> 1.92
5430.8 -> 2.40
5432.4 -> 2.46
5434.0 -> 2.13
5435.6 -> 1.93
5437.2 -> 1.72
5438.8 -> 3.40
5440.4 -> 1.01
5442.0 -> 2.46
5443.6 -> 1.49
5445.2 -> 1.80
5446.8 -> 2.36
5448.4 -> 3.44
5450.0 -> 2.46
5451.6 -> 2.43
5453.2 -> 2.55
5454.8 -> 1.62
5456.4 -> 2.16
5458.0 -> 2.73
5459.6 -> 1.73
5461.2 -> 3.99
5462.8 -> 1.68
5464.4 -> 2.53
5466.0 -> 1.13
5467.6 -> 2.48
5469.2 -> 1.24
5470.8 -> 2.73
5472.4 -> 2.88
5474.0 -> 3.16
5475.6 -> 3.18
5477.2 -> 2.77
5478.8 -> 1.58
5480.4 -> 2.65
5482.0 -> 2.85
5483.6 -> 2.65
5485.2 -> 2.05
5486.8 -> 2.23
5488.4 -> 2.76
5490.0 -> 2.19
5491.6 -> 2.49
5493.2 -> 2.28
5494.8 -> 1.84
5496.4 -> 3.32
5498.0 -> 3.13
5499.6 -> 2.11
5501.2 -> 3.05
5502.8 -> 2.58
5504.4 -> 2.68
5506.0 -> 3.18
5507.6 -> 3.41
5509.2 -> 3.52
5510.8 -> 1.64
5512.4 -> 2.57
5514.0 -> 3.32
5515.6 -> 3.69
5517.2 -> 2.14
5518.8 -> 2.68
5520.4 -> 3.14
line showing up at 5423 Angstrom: H-beta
